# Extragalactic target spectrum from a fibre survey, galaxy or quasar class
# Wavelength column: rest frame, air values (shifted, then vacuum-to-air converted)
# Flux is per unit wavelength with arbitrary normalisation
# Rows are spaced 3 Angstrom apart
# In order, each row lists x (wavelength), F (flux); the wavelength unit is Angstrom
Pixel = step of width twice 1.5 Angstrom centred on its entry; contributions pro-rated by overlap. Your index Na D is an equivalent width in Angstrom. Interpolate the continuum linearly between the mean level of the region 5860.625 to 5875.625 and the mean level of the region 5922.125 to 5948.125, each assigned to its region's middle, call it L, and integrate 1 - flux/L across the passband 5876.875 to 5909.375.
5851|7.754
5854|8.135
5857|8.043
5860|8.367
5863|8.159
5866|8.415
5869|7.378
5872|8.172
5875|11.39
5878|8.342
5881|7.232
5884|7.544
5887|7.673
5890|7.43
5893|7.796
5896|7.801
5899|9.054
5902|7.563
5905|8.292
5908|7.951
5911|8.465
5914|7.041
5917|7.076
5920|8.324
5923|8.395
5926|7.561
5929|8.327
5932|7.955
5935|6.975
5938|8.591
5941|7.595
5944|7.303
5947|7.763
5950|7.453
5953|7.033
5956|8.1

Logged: 1.5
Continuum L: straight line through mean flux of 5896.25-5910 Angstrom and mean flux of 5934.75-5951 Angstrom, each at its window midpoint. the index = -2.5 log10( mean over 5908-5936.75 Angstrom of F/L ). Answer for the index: 0.02 mag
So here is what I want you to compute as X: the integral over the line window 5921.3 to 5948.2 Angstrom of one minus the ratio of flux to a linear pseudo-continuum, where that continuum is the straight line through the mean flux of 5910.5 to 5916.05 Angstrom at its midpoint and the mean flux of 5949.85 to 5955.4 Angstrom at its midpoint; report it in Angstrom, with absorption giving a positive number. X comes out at -1.4 Angstrom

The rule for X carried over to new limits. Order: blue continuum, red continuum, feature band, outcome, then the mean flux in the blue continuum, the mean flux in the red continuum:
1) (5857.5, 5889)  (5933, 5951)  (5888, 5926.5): 0.1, 8.25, 7.63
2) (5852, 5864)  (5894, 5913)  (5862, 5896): 0.1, 8.16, 8.15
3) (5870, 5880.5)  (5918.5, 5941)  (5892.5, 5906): 0.7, 9.01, 7.99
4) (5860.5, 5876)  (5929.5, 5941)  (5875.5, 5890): 0.9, 8.59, 7.85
